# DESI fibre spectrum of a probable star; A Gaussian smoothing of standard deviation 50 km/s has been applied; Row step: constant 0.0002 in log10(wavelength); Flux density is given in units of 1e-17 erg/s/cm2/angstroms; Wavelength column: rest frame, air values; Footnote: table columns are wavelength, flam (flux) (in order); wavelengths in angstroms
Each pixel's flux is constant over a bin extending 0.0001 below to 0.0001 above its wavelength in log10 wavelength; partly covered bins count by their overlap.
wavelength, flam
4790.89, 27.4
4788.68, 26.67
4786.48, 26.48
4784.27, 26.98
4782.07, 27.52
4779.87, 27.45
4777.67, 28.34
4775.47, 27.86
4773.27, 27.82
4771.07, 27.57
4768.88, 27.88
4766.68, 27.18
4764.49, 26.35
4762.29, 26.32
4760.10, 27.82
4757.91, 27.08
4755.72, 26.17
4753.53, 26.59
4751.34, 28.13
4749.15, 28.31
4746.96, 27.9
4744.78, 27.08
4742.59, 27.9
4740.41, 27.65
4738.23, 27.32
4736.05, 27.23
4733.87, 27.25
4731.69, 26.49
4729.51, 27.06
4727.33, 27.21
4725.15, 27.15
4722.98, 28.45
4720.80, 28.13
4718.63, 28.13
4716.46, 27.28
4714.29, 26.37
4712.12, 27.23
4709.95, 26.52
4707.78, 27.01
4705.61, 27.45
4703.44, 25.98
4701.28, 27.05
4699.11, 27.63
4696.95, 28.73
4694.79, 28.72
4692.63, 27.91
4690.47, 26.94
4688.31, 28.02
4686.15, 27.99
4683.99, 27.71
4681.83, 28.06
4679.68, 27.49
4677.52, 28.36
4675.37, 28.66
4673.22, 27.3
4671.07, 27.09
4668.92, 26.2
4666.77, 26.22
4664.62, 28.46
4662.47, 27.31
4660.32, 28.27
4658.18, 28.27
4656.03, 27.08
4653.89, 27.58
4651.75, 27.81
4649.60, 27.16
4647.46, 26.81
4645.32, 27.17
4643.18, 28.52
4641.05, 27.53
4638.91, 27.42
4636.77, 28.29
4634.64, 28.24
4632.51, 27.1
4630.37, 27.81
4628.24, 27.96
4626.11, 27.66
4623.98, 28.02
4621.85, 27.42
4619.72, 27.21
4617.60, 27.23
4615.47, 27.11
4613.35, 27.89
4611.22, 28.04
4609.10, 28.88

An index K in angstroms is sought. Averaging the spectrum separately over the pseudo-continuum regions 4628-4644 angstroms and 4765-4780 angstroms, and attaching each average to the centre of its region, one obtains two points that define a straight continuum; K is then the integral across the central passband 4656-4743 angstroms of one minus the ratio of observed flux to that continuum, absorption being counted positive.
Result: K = 0.9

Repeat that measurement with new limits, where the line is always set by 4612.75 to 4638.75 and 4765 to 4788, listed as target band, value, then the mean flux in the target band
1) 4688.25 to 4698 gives -0.17 angstroms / 28.1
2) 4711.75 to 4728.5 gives 0.02 angstroms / 27.5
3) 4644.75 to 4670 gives 0.23 angstroms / 27.4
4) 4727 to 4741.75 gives 0.18 angstroms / 27.2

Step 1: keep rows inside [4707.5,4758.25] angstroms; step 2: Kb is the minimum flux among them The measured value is 26.17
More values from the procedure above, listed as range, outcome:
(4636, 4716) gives 25.98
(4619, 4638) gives 27.1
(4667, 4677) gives 26.2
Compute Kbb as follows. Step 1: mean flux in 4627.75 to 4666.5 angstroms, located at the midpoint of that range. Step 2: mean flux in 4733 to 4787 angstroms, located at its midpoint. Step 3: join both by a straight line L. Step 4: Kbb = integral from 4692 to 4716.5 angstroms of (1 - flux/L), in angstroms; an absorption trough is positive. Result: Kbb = 0.2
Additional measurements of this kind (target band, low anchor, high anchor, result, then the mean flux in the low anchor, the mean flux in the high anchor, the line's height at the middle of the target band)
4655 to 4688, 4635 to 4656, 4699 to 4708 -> -0.4 angstroms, 27.6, 26.9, 27.3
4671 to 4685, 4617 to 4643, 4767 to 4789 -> -0.1 angstroms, 27.7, 27.5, 27.6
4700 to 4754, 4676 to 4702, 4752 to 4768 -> 0.0 angstroms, 27.9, 26.8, 27.3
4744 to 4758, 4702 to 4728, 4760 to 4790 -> 0.0 angstroms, 27.2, 27.3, 27.3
